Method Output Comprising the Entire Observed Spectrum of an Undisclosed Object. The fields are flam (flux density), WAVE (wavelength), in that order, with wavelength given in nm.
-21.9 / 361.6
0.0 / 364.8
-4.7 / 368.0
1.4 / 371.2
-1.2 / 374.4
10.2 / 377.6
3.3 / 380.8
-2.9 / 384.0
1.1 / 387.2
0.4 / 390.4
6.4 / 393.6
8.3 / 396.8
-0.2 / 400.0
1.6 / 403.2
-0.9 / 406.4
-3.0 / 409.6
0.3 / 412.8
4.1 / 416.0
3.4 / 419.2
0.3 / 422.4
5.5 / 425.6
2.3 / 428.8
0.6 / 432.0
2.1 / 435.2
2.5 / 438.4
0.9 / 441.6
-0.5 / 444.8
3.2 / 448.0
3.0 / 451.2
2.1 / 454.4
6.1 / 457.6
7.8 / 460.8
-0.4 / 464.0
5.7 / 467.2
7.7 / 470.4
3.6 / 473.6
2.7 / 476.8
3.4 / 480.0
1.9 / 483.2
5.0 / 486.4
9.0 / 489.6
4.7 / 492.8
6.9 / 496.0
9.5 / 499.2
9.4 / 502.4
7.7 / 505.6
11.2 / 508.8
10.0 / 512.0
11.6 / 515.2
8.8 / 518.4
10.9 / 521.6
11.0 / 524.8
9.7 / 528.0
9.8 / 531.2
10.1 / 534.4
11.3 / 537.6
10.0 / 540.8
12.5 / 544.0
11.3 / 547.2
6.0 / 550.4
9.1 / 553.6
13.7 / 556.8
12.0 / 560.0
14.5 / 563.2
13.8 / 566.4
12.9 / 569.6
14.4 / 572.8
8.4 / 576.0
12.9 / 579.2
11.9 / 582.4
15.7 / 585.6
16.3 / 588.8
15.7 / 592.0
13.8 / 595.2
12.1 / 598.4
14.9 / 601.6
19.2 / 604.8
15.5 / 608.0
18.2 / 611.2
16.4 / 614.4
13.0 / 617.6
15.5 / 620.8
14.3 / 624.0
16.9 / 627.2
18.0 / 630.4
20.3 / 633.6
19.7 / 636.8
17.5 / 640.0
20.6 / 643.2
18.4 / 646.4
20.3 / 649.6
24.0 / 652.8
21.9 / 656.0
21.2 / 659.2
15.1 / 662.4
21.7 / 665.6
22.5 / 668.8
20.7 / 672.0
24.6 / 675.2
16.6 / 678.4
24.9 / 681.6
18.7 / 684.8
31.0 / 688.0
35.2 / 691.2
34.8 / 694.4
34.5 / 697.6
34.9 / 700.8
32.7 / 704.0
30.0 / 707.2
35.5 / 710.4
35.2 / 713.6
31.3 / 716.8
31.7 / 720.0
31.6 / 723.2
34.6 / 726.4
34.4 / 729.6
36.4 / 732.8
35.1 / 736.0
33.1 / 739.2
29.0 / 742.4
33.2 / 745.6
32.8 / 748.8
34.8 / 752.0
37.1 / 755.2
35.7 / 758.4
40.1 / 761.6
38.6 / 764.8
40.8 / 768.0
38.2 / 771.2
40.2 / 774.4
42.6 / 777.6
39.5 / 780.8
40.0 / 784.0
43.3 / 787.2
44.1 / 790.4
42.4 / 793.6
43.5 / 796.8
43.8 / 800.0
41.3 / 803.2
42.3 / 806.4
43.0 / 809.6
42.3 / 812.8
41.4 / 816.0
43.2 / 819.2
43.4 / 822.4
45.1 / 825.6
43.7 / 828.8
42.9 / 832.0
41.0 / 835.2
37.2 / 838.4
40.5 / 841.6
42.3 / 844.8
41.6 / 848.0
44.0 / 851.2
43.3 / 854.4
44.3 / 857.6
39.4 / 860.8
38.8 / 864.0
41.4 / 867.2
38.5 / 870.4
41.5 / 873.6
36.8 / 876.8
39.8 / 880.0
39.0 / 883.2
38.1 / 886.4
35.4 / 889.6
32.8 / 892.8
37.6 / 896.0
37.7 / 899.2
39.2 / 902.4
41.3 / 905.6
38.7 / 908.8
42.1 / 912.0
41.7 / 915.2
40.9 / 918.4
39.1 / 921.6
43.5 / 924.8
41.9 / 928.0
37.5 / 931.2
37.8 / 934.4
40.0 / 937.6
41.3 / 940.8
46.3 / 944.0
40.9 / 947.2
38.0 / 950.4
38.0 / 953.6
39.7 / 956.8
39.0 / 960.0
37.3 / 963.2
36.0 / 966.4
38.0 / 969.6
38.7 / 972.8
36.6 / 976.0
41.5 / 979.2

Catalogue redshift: 0.726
